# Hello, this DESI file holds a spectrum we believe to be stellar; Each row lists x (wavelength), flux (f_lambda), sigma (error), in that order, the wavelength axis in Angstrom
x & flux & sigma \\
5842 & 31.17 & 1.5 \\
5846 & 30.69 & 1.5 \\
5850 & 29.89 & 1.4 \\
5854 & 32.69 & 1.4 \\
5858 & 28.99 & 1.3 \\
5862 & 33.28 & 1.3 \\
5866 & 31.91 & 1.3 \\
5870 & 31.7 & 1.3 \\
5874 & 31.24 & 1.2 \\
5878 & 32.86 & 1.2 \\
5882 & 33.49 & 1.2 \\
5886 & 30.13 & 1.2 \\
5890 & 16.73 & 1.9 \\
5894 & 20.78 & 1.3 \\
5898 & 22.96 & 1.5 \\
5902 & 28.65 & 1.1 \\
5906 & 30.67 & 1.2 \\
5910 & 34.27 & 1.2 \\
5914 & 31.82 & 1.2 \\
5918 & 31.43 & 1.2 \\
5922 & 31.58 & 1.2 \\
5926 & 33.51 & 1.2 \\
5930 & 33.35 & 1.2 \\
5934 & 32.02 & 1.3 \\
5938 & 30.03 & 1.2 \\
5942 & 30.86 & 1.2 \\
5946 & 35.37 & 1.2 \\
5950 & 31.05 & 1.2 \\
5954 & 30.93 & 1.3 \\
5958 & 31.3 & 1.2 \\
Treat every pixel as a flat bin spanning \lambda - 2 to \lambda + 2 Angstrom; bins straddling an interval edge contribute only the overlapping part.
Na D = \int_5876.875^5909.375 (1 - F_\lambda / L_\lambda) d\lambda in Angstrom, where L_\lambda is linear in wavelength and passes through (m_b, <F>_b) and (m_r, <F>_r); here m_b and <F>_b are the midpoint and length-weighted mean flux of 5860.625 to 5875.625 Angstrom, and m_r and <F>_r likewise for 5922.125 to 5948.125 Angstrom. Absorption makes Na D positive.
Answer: 5.0 Angstrom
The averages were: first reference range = 32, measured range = 27.2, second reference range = 32.4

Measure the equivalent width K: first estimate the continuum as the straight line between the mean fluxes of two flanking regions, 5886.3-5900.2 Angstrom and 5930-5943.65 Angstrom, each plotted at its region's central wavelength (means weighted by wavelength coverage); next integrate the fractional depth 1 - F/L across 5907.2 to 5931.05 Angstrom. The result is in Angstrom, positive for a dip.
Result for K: -4.7 Angstrom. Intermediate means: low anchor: 21.5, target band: 32.6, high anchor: 31.3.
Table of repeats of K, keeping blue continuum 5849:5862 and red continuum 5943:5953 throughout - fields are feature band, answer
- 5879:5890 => 0.8 Angstrom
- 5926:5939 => 0.1 Angstrom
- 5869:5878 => -0.1 Angstrom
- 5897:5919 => 1.2 Angstrom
